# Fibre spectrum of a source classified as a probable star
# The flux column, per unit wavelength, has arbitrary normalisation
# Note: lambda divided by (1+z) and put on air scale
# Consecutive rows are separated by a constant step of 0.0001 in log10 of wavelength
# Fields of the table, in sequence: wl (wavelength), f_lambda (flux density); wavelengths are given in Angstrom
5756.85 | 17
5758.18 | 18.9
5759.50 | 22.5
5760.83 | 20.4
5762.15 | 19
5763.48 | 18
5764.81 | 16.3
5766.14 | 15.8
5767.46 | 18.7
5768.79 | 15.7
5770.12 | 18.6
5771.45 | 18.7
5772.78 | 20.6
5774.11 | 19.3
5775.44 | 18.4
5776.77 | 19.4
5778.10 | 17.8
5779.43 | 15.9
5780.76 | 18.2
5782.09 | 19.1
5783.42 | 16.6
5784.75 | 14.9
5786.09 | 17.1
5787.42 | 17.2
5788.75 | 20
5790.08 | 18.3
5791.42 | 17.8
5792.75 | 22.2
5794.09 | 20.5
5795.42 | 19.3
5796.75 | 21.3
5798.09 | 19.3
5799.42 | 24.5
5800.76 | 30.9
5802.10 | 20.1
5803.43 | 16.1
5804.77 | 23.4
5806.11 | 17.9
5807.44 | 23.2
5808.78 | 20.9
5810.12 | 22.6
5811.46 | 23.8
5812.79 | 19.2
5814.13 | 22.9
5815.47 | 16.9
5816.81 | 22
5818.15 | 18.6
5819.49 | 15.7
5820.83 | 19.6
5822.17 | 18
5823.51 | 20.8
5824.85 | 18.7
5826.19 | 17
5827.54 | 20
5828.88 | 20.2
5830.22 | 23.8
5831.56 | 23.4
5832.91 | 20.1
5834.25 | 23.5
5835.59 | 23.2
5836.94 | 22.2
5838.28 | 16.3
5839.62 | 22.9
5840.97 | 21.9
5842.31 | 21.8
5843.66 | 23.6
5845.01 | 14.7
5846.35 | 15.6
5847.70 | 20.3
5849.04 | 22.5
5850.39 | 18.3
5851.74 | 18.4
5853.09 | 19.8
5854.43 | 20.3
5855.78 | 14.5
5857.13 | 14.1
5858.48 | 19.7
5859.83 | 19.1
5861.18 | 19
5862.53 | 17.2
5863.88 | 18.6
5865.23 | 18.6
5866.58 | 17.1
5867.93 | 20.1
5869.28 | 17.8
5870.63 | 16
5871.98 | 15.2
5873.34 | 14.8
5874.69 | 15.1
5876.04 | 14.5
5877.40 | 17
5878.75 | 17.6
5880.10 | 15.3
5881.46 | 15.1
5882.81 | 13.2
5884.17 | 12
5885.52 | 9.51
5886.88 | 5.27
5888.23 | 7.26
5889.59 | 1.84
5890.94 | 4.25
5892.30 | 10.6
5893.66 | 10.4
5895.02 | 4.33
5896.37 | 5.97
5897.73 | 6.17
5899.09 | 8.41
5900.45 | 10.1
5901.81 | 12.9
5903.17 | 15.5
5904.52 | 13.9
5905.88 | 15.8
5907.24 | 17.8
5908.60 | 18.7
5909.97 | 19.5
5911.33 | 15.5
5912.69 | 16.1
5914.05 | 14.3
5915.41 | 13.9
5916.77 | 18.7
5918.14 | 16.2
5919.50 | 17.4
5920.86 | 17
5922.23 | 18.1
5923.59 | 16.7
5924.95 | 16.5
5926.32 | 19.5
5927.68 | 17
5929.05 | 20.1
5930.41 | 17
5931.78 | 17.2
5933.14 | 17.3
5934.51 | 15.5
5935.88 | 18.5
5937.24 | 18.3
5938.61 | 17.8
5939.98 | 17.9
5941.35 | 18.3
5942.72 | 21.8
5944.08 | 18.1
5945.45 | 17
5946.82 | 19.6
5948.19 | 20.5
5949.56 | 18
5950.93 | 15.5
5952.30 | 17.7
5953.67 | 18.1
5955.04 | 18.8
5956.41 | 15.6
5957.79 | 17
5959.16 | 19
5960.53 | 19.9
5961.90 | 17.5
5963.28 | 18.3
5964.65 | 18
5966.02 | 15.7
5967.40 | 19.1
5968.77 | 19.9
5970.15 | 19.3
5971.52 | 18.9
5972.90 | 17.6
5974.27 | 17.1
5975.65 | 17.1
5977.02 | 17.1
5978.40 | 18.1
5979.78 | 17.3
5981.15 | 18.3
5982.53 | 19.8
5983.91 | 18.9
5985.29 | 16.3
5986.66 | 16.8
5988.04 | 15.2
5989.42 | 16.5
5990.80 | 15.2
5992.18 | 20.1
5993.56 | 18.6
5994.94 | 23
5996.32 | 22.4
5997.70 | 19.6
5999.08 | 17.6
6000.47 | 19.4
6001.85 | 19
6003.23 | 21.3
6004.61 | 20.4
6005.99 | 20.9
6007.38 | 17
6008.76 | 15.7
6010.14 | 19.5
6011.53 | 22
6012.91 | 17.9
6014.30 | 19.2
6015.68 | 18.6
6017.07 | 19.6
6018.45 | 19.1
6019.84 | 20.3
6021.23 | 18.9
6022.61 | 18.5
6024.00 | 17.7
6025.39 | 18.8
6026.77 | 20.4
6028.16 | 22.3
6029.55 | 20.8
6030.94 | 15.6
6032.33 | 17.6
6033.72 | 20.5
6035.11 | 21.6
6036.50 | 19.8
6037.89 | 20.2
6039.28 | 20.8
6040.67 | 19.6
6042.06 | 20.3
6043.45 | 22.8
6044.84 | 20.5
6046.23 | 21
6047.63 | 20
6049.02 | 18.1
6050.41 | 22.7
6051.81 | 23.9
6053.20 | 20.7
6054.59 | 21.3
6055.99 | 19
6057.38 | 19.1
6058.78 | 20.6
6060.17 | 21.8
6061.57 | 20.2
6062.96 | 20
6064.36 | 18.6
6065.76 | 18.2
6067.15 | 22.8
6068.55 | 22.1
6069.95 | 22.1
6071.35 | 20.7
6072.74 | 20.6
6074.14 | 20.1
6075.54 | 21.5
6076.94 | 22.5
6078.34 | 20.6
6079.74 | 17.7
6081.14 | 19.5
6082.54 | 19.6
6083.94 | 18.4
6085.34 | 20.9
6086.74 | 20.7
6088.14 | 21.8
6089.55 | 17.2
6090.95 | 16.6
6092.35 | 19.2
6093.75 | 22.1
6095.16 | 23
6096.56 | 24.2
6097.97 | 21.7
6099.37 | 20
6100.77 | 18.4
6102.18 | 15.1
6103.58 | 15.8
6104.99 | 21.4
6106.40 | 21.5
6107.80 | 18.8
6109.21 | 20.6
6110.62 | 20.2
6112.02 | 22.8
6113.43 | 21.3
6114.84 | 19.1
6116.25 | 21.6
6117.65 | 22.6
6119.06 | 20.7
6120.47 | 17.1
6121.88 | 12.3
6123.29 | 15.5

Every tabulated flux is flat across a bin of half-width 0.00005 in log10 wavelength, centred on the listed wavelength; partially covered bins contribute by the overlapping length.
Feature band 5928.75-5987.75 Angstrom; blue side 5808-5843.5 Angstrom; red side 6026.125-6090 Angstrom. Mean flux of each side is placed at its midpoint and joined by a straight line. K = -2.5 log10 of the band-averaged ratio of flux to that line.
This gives 0.14 mag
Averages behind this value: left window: 20.7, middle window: 18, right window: 20.4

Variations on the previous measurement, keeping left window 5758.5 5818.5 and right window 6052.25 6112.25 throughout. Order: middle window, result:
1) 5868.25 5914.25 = 0.489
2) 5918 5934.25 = 0.138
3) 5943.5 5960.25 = 0.113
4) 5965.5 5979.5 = 0.114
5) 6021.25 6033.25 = 0.062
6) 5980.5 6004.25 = 0.072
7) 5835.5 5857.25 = 0.012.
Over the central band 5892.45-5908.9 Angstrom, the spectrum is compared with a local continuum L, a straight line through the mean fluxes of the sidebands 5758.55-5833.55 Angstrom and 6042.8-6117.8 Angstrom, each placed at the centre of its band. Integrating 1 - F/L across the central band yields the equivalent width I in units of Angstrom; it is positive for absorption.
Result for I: 7.0 Angstrom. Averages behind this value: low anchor 19.6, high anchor 20.4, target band 11.5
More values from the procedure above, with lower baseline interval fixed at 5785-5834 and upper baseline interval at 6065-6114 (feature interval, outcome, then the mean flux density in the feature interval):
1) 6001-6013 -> 0.5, 19.4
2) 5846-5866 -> 1.9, 18.4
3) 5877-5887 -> 3.4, 13.5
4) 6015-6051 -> 0.8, 19.8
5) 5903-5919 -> 3.1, 16.4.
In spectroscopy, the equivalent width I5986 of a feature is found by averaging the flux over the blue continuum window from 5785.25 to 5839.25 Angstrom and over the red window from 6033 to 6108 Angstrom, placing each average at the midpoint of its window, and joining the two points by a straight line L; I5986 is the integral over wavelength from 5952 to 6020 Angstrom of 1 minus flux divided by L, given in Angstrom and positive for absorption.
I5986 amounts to 6.3 Angstrom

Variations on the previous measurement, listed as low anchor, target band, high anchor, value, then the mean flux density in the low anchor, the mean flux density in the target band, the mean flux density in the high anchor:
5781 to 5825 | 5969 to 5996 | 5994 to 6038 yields 2.1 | 20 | 18.1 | 19.5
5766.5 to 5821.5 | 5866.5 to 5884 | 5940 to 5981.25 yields 2.8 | 19.6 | 15.9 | 18.1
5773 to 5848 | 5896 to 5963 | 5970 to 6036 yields 9.0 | 20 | 16.7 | 18.8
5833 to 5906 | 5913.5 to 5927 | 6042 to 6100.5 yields -0.1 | 15.4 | 16.9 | 20.6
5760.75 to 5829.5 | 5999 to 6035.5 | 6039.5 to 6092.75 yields 1.6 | 19.4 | 19.3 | 20.4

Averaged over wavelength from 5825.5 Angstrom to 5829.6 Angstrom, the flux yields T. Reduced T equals 19.1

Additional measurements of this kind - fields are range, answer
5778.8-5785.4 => 17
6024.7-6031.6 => 19.6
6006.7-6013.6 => 18.4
